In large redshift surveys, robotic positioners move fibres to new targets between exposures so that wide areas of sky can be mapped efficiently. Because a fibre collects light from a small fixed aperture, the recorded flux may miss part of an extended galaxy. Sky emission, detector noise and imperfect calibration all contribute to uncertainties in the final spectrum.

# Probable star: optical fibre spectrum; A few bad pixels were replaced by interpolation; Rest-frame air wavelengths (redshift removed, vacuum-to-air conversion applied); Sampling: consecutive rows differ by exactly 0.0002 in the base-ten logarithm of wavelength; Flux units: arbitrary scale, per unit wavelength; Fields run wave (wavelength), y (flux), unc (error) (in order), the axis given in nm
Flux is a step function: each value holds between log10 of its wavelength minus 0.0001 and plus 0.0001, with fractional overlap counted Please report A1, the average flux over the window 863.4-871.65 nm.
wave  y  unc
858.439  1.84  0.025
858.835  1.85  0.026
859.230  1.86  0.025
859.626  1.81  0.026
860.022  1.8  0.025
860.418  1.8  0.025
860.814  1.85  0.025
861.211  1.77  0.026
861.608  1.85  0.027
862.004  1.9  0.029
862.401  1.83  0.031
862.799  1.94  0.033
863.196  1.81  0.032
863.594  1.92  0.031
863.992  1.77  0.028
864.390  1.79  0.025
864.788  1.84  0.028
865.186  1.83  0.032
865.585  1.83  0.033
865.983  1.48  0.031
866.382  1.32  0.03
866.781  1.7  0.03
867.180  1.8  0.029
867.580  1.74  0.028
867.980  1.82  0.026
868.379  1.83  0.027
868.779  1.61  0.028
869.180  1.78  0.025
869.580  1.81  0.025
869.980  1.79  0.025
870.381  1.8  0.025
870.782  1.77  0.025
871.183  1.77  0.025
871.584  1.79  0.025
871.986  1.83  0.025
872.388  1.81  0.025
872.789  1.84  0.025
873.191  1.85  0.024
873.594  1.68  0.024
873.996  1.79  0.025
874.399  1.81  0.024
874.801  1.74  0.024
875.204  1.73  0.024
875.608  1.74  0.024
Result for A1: 1.75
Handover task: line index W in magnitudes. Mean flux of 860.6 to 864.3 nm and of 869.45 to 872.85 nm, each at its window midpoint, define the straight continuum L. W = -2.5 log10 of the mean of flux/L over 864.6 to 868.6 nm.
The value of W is 0.06 mag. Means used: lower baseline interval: 1.85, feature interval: 1.72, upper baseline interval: 1.8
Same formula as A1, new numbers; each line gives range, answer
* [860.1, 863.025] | 1.85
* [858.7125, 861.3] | 1.82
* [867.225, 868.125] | 1.78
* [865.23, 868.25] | 1.68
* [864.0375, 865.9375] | 1.79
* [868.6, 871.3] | 1.76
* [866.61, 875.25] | 1.78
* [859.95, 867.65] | 1.78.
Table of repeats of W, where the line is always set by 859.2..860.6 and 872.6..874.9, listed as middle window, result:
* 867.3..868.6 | 0.002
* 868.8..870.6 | 0.011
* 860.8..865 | -0.021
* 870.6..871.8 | 0.009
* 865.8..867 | 0.194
